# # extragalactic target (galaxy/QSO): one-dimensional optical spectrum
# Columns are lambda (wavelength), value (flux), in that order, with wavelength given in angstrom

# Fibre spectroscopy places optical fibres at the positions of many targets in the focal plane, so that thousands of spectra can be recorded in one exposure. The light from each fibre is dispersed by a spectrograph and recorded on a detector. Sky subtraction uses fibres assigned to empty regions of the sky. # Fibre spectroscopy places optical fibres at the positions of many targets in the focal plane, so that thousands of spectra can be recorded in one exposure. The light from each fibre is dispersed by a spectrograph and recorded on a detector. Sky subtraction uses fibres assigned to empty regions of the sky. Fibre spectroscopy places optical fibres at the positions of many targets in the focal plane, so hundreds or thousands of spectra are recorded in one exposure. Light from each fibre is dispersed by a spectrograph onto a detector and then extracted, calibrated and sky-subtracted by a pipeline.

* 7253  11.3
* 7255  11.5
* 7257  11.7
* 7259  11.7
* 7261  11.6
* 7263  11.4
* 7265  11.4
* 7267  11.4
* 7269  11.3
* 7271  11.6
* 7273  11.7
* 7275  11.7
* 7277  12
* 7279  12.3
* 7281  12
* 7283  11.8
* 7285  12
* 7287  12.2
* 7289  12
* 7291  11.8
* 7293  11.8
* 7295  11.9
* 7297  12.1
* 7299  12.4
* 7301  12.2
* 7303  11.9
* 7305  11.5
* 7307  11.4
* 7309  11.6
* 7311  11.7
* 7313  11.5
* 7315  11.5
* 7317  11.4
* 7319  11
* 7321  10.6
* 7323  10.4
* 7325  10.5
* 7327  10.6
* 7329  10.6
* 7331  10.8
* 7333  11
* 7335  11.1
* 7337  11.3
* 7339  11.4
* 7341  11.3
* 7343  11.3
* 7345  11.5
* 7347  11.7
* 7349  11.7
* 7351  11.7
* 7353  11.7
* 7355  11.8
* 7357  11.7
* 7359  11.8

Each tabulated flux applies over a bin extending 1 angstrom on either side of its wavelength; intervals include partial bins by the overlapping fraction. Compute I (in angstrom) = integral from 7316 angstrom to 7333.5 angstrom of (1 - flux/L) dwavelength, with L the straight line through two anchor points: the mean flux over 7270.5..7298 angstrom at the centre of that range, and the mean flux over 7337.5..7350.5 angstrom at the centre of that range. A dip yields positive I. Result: 1.3 angstrom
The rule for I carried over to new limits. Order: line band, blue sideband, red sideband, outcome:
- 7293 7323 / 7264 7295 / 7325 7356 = -0.1 angstrom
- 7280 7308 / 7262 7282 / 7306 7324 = -1.2 angstrom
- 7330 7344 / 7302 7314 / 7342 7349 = 0.5 angstrom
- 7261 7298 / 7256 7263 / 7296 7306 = 0.1 angstrom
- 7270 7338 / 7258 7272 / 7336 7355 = -0.1 angstrom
